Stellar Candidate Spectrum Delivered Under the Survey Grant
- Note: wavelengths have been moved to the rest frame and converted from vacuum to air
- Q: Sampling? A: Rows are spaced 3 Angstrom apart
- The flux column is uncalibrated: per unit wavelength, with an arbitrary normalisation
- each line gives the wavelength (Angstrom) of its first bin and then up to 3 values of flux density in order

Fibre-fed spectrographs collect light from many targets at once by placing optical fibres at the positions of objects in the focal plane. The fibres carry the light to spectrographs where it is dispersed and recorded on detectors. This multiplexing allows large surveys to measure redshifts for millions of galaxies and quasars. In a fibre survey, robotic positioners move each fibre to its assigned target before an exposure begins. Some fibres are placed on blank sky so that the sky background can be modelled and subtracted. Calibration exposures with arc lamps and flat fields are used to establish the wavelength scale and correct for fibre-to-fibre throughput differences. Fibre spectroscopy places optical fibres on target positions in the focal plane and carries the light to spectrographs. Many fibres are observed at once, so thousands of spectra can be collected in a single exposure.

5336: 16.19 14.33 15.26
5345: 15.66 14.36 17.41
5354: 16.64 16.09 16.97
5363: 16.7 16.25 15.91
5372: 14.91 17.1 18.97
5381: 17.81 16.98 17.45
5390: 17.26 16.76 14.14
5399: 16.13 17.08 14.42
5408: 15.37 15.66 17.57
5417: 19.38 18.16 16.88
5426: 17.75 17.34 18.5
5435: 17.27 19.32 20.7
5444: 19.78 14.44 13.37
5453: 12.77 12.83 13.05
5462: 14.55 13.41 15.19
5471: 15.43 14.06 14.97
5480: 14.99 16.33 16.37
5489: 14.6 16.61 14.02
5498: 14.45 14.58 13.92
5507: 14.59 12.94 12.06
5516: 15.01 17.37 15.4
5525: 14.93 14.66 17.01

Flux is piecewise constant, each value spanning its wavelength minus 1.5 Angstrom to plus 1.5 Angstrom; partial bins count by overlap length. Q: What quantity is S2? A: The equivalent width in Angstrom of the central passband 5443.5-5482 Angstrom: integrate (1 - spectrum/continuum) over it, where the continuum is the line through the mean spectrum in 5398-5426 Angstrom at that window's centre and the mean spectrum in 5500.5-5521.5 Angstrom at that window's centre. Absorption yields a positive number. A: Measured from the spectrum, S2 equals 2.84 Angstrom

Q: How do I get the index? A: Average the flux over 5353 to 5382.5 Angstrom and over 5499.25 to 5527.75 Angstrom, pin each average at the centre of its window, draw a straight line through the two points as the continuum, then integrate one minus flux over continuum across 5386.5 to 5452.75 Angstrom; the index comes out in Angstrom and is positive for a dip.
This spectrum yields -4.2 Angstrom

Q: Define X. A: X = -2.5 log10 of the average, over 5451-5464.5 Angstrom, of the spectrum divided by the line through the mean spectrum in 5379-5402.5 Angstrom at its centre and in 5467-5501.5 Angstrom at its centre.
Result 0.17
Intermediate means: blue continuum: 16.7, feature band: 13.3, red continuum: 15.1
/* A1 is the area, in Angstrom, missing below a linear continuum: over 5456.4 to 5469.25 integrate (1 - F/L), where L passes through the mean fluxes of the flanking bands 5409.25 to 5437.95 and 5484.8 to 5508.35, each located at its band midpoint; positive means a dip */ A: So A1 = 1.8 Angstrom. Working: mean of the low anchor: 17.7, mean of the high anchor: 14.9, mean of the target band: 13.9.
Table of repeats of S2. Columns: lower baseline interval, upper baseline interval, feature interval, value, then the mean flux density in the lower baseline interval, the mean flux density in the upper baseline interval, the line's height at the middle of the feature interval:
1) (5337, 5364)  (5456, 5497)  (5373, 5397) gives -2.2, 15.9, 14.8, 15.6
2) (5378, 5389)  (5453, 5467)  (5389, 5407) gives 1.0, 17.6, 13.4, 16.8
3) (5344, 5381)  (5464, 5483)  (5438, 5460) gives -0.6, 16.5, 14.8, 15.2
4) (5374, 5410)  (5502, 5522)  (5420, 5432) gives -1.2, 16.6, 14.4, 16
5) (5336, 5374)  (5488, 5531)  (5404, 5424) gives -1.8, 15.9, 14.7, 15.5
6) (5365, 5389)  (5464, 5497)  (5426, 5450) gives -3.0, 16.9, 15.1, 15.9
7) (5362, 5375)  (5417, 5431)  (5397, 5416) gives 1.3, 16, 17.8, 17.2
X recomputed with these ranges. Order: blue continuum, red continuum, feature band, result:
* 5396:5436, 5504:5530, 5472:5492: 0.01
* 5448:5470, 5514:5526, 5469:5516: 0.00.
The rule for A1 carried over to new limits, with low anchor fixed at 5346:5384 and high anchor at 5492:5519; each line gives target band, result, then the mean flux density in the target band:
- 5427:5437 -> -1.5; 17.8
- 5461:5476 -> 0.4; 14.5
